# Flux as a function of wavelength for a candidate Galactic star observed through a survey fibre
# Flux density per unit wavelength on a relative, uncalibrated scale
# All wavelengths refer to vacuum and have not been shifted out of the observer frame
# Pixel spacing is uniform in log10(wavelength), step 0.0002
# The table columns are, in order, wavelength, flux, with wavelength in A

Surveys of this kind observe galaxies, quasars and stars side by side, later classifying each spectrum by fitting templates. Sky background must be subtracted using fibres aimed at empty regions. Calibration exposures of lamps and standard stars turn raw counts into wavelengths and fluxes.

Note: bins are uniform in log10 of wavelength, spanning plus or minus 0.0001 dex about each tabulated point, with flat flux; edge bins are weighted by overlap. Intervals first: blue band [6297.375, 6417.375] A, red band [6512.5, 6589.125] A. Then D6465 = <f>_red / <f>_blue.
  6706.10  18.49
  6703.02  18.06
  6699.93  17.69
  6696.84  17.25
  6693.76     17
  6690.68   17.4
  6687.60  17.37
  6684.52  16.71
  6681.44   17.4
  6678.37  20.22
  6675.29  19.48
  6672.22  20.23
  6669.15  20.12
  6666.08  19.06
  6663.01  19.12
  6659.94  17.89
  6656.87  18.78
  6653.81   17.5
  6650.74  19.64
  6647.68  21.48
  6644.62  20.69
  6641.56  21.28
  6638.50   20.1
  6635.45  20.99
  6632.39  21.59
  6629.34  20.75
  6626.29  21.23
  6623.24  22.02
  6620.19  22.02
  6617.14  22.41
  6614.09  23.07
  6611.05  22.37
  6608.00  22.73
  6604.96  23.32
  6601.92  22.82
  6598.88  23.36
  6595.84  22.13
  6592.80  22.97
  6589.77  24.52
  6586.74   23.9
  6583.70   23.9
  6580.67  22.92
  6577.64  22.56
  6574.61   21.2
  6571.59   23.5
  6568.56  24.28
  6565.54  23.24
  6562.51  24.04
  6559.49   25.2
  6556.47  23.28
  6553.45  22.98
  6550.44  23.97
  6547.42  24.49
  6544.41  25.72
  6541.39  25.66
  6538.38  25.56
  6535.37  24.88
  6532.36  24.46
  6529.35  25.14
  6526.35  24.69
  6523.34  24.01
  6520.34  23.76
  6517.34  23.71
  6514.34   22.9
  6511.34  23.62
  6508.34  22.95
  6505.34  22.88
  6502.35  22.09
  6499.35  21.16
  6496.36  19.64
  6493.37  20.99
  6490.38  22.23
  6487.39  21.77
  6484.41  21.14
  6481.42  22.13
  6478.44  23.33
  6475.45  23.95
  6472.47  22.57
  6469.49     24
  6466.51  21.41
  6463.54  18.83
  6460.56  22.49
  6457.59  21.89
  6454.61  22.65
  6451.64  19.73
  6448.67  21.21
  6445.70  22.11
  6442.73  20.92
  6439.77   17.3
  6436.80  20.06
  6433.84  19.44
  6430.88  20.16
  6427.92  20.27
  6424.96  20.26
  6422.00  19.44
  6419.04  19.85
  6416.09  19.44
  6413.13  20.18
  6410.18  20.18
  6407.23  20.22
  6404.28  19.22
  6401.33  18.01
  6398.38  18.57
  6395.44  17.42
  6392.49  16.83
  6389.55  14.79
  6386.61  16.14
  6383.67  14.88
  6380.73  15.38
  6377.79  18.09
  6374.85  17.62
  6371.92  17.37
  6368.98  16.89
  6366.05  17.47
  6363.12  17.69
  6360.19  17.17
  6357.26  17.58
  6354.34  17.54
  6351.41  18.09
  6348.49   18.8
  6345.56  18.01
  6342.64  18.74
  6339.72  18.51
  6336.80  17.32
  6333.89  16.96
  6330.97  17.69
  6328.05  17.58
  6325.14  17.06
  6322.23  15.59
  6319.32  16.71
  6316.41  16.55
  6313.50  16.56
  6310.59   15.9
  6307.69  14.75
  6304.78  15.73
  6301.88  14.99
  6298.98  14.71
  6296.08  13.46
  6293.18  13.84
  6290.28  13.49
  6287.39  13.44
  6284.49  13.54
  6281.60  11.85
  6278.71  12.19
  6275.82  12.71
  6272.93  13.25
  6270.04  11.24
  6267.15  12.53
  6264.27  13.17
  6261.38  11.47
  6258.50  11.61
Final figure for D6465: 1.39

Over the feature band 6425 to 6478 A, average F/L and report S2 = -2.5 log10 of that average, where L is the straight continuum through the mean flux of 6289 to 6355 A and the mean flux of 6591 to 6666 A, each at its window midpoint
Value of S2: -0.15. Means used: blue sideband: 16.5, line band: 21.1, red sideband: 21.2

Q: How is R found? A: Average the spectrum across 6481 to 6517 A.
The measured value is 22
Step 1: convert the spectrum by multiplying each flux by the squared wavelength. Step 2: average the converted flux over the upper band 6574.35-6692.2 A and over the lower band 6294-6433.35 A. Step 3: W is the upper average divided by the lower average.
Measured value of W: 1.30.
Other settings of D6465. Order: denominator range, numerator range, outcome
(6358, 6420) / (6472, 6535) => 1.29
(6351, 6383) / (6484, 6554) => 1.36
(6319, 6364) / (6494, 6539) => 1.33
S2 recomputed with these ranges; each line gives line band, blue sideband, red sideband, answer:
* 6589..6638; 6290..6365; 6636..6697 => -0.20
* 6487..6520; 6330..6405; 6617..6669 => -0.18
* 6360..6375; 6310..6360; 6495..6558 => 0.07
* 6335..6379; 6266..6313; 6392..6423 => -0.07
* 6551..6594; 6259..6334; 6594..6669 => -0.18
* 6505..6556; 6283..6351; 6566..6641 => -0.16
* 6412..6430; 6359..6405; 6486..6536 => -0.06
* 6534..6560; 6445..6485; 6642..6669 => -0.18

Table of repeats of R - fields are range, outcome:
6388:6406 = 17.5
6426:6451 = 20.2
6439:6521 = 21.9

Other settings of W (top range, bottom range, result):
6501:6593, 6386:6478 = 1.23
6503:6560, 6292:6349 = 1.57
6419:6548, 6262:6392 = 1.48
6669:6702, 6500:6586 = 0.80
